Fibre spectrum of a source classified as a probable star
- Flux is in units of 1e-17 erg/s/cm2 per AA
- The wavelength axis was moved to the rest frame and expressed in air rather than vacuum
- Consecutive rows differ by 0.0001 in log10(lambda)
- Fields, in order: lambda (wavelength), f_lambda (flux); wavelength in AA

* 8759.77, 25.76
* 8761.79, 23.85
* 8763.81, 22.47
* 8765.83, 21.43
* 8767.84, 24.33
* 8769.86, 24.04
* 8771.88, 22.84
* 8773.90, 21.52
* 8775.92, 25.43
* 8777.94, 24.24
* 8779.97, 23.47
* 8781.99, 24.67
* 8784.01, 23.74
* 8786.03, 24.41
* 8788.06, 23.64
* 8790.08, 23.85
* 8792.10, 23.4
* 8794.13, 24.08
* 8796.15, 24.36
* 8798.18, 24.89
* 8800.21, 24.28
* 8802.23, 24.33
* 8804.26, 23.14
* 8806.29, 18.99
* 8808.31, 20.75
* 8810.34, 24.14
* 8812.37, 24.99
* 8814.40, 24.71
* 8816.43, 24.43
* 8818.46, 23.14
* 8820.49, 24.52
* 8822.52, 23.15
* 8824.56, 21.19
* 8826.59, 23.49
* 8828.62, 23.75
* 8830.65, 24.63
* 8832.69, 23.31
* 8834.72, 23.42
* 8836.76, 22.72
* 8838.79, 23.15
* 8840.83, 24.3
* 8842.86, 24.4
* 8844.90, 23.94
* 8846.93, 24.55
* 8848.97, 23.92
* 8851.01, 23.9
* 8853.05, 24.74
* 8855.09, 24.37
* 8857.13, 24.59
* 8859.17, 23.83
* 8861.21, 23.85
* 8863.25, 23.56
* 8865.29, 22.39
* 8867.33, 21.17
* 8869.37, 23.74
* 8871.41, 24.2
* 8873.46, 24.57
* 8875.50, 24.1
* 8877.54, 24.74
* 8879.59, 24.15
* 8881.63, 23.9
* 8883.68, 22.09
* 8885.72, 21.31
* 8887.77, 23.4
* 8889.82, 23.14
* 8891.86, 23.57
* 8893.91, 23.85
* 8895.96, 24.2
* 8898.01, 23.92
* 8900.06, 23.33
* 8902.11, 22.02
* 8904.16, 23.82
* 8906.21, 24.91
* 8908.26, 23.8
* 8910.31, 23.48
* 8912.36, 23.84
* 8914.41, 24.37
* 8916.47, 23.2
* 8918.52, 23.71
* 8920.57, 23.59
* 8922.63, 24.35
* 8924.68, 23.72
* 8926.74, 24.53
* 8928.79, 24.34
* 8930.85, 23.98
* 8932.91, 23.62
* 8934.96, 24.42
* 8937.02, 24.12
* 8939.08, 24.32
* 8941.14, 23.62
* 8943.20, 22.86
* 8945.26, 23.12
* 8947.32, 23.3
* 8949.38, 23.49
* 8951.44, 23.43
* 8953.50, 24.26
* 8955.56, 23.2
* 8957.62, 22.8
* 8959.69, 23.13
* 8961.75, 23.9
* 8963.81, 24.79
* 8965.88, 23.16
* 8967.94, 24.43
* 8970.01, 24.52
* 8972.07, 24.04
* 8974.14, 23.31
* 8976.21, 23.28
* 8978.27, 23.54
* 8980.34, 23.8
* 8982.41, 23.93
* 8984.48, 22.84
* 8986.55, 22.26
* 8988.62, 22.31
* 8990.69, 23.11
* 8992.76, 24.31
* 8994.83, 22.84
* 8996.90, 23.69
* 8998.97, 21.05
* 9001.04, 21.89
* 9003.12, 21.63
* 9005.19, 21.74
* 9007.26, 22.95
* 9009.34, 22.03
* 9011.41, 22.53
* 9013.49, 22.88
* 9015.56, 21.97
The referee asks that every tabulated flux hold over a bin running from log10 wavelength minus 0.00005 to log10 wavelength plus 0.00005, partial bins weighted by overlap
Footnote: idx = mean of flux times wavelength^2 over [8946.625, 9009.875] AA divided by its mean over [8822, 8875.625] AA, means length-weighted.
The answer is 1.0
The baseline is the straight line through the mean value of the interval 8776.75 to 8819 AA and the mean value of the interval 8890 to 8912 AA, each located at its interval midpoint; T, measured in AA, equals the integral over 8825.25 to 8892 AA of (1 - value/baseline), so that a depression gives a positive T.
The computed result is 0.1 AA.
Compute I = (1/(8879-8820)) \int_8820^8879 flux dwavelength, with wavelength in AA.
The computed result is 23.7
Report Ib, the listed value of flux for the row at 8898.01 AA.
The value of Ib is 23.92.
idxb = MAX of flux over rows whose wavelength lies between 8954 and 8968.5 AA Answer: 24.79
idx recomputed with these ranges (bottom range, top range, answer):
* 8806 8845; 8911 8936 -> 1.05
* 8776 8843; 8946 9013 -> 1.02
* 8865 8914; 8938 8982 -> 1.02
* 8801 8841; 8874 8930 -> 1.04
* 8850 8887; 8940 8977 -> 1.02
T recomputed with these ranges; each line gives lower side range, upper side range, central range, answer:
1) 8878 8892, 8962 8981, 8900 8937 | -0.7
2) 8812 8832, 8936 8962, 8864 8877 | 0.1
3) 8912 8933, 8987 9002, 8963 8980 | -0.5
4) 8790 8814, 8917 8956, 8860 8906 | 0.4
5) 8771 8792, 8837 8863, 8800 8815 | 0.5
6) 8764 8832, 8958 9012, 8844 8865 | -0.6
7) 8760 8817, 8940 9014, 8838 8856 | -0.5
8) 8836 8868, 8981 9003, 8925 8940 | -0.6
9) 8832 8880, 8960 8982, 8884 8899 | 0.3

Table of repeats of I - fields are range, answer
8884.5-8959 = 23.6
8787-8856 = 23.7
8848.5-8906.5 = 23.6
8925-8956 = 23.8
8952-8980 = 23.7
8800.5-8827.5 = 23.2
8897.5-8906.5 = 23.5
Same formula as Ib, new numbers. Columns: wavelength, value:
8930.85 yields 23.98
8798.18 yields 24.89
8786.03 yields 24.41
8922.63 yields 24.35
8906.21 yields 24.91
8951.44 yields 23.43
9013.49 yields 22.88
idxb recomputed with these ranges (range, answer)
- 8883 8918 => 24.91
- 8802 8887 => 24.99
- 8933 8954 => 24.42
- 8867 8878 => 24.74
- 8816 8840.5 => 24.63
